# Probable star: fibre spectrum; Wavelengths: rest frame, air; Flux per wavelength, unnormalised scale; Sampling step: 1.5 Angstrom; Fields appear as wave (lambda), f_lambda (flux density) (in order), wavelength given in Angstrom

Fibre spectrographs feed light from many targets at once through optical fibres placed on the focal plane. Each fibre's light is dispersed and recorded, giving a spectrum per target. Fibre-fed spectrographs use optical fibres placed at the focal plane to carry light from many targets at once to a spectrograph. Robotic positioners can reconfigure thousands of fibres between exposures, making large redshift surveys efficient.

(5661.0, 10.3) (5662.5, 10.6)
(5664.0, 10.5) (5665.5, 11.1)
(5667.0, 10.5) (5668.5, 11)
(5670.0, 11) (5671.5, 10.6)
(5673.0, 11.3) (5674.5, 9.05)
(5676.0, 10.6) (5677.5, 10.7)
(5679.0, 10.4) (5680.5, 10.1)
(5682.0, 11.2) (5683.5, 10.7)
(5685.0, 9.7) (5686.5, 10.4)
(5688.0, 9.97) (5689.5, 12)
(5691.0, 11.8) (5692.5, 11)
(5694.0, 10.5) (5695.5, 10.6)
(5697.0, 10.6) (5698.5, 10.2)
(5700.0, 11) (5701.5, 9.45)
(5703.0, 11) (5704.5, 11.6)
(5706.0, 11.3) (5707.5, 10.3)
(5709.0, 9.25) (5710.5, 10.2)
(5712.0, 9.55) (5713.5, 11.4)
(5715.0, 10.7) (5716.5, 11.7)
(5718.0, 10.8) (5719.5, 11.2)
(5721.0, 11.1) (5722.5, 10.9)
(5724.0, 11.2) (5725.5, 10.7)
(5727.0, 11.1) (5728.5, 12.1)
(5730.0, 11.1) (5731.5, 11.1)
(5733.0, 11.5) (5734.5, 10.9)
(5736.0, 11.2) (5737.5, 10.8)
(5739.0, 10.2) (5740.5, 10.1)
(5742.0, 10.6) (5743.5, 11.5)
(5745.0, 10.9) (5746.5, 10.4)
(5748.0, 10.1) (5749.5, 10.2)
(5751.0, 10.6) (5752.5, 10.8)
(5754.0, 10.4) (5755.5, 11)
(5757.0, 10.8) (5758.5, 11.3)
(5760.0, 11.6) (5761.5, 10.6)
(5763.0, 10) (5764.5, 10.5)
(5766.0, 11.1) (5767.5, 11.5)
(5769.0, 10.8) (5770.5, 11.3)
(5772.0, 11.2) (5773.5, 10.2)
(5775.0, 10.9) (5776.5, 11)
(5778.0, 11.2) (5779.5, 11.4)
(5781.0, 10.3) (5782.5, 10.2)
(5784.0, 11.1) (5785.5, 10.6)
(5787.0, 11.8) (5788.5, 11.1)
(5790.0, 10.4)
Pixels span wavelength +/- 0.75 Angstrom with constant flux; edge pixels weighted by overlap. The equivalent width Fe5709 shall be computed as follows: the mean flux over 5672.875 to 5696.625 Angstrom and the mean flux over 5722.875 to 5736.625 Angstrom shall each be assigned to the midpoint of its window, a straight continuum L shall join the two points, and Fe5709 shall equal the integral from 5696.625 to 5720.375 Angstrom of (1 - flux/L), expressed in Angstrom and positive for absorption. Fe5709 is 0.6 Angstrom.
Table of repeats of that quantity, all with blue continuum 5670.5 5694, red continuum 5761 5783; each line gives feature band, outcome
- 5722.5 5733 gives -0.5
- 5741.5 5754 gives 0.2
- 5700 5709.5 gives 0.1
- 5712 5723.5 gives -0.3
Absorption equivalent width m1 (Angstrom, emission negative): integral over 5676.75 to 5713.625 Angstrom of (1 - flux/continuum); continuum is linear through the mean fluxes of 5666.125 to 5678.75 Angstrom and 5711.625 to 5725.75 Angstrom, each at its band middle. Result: 0.7 Angstrom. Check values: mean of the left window 10.6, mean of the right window 11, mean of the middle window 10.6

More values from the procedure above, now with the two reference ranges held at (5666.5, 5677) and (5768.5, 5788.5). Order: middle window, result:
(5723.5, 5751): -0.2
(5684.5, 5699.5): -0.1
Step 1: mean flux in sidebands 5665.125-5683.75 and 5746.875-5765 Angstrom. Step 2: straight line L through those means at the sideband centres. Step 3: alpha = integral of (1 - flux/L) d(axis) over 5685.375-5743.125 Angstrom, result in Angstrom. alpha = -1.0 Angstrom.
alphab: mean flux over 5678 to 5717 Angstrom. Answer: 10.6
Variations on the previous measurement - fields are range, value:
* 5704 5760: 10.8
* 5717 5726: 11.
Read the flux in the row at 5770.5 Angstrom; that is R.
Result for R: 11.3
